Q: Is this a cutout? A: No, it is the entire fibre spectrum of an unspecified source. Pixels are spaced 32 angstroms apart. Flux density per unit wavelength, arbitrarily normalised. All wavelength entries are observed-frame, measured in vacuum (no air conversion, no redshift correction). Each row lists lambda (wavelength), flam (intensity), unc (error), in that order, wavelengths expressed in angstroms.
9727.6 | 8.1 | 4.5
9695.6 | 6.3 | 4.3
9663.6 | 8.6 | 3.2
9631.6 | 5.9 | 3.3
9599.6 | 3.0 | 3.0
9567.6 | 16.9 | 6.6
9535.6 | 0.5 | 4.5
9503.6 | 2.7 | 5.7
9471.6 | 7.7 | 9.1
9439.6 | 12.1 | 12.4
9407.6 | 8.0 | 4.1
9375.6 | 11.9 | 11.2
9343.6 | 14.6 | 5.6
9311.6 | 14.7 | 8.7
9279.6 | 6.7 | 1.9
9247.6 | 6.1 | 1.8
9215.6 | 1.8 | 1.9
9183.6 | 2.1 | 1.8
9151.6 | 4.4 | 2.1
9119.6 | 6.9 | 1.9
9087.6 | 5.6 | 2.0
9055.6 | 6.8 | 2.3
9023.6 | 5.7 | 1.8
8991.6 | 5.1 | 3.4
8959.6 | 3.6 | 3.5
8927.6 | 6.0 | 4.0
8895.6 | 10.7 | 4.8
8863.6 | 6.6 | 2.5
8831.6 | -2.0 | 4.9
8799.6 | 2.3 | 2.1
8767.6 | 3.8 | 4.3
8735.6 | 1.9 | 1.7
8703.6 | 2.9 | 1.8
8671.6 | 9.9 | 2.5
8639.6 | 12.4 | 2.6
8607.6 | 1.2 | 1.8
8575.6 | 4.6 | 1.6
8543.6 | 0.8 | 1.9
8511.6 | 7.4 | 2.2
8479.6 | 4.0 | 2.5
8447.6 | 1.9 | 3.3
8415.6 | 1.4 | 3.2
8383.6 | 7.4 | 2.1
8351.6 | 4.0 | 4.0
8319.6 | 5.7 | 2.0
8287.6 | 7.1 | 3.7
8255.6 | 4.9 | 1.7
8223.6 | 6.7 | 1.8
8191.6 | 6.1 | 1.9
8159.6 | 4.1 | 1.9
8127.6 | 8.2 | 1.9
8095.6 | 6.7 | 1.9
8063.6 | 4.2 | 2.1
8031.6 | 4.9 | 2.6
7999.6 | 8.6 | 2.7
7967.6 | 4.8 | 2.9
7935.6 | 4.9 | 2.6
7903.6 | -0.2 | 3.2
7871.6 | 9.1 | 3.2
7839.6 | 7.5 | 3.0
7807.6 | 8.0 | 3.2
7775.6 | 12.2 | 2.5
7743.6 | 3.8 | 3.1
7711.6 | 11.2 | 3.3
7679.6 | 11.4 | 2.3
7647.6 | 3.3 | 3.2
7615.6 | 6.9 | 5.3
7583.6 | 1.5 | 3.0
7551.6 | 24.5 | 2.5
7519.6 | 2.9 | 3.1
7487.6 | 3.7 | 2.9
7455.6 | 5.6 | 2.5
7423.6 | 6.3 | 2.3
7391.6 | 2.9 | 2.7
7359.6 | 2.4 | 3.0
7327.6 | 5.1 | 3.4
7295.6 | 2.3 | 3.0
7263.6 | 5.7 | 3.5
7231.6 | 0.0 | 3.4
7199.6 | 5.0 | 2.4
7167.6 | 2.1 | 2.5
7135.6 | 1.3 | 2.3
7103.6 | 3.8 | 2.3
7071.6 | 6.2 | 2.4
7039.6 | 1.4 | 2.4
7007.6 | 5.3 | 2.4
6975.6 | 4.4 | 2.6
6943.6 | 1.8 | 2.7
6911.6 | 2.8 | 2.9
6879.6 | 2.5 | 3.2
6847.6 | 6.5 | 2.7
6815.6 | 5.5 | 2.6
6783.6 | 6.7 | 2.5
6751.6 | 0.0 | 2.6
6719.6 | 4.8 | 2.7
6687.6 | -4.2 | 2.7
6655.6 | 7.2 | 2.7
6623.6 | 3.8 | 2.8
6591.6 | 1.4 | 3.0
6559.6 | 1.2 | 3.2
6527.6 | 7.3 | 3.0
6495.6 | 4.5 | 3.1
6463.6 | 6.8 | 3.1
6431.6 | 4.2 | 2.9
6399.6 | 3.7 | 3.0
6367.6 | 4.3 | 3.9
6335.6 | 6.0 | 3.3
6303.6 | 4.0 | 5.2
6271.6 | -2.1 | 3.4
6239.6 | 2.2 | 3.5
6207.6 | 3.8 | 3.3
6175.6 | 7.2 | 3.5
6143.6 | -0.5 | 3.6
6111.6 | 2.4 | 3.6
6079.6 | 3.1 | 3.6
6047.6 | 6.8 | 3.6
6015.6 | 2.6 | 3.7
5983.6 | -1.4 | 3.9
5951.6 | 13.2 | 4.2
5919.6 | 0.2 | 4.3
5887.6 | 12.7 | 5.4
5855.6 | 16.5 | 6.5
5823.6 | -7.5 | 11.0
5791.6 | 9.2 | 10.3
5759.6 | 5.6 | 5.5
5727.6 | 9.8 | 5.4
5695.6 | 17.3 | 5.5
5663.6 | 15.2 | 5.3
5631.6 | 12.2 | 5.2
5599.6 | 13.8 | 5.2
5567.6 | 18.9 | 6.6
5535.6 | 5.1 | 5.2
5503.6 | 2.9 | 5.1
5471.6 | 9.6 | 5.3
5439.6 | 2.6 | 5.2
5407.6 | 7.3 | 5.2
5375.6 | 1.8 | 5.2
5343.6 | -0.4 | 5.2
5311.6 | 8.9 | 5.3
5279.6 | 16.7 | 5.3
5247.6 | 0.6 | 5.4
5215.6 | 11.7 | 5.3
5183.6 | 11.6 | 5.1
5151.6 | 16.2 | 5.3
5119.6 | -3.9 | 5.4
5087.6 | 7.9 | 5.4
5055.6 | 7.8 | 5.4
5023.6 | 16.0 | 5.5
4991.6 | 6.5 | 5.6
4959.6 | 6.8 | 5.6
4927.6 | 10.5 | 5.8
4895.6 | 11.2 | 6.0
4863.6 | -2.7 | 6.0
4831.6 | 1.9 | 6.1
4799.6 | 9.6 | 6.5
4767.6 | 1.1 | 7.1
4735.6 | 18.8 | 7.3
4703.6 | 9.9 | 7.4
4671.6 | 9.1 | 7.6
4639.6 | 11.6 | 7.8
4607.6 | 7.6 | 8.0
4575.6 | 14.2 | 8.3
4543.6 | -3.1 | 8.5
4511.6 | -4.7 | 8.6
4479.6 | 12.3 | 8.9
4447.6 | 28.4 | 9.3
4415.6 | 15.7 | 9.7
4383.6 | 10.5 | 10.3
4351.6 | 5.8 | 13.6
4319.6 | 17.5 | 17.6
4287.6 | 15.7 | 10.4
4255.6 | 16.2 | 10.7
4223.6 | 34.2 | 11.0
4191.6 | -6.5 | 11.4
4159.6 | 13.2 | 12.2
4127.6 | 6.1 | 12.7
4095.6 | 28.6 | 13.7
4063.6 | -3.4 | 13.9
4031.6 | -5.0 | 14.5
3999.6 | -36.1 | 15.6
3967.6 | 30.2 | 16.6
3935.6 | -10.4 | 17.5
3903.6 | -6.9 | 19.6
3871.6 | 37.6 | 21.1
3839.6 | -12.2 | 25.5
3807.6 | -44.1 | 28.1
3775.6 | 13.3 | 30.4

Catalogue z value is 1.026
